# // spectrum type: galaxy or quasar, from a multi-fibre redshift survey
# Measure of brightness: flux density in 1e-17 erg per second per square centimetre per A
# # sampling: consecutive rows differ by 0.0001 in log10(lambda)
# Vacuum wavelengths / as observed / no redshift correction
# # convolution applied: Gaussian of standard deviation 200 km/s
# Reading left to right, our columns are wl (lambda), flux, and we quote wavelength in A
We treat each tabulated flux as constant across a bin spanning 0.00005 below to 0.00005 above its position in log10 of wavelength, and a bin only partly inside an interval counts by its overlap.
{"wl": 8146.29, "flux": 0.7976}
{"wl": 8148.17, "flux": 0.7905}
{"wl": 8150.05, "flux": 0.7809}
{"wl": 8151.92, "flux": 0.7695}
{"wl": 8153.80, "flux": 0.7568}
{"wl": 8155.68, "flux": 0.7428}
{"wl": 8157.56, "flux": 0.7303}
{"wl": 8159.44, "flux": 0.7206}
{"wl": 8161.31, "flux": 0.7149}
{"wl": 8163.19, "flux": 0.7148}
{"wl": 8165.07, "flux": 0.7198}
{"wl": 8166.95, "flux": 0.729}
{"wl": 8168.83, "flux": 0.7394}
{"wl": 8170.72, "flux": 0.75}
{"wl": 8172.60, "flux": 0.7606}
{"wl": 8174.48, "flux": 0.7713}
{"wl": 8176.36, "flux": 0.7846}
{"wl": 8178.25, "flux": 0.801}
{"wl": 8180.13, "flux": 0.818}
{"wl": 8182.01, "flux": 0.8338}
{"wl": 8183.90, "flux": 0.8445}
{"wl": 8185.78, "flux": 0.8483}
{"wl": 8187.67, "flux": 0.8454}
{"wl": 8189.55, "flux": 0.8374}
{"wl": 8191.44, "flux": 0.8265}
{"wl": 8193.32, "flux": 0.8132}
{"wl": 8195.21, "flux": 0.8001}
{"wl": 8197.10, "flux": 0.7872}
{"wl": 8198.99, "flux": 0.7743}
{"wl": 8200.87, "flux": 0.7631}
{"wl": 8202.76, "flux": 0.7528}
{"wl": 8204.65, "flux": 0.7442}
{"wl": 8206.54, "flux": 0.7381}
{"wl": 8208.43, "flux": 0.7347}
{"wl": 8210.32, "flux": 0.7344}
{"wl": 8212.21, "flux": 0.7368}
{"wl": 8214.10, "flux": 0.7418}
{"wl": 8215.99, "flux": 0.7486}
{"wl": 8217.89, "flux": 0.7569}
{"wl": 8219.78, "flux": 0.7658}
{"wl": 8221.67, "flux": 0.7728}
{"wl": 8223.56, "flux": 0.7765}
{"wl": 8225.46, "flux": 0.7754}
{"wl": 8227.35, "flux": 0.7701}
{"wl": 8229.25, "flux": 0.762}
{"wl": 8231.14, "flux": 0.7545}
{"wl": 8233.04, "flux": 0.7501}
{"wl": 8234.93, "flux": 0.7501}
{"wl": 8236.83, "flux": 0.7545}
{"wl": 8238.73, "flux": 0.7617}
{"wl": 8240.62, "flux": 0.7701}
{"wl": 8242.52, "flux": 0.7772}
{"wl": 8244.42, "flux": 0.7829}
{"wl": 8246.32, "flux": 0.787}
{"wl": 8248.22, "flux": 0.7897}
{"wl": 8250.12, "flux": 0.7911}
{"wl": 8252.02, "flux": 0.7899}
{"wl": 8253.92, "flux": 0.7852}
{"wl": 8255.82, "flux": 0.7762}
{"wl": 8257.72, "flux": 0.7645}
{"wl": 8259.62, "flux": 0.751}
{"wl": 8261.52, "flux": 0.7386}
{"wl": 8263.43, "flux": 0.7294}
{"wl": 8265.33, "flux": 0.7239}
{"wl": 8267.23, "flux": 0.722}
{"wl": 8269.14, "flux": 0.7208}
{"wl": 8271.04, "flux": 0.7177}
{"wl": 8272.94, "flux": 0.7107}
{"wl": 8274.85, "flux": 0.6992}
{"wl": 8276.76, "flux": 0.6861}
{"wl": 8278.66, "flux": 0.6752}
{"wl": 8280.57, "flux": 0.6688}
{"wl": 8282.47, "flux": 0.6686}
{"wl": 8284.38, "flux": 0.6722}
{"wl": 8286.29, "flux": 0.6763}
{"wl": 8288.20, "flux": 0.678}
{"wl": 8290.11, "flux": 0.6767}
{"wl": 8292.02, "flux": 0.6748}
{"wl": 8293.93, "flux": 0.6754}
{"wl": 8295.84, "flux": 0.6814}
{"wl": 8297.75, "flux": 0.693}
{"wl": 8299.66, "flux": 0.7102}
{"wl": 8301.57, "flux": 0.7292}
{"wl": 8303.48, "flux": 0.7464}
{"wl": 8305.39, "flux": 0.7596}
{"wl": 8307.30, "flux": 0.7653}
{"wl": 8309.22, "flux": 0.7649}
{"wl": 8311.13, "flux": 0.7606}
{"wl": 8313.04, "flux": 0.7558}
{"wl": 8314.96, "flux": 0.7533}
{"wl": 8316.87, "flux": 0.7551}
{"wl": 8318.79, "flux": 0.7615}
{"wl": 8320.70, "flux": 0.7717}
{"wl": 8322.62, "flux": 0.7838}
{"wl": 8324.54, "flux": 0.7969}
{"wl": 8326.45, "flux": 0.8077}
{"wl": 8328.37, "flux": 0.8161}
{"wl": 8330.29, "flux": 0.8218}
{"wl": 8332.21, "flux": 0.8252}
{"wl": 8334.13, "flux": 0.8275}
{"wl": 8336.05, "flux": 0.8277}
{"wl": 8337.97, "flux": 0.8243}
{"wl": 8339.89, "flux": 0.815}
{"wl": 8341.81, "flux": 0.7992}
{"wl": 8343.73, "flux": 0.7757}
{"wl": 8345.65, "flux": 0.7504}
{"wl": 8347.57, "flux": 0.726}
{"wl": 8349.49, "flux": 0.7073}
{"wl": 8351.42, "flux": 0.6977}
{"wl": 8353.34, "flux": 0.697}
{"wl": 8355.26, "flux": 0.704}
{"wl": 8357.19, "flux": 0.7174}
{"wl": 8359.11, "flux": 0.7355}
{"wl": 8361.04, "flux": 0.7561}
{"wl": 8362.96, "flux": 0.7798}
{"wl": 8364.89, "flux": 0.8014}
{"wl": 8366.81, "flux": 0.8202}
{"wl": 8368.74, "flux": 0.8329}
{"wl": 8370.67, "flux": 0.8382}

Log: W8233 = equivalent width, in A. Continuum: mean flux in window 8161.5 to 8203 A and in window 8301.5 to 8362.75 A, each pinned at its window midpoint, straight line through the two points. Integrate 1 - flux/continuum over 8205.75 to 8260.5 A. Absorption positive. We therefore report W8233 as 1.1 A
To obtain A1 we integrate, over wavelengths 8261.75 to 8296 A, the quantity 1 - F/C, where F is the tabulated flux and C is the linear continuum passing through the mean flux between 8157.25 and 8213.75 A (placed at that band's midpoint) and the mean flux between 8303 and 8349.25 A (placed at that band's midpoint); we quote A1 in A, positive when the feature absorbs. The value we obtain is 3.8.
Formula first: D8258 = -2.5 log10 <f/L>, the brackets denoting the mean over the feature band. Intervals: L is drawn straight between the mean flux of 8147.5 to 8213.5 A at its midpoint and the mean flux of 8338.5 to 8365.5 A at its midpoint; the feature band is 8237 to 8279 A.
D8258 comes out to 0.02 mag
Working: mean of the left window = 0.772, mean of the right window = 0.748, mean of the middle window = 0.749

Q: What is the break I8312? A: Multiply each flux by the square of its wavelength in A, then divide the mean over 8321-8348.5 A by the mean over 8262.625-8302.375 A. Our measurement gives 1.17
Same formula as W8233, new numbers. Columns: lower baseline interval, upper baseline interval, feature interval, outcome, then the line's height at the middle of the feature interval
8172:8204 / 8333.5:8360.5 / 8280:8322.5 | 2.8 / 0.77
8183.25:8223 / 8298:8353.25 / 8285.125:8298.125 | 1.6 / 0.773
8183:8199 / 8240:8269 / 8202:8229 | 1.5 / 0.8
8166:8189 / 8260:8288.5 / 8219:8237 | -0.4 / 0.745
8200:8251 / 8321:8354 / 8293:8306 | 1.1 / 0.775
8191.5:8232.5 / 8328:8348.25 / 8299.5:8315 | 0.8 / 0.792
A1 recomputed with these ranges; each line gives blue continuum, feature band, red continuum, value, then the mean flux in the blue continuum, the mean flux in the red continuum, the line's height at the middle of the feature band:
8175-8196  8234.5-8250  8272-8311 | -0.3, 0.822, 0.702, 0.758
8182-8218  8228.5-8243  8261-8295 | -0.3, 0.782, 0.694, 0.742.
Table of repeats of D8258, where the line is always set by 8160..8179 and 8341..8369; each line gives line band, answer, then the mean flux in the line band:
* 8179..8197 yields -0.11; 0.828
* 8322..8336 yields -0.09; 0.813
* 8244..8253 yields -0.06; 0.788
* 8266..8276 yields 0.05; 0.714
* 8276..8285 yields 0.11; 0.674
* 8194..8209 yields -0.02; 0.763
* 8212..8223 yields -0.01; 0.756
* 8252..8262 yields -0.03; 0.767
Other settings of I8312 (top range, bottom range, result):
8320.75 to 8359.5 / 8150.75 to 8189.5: 1.04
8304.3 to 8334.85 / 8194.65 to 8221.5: 1.06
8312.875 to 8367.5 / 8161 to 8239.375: 1.04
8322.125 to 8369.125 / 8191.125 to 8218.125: 1.05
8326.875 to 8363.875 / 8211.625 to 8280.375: 1.05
